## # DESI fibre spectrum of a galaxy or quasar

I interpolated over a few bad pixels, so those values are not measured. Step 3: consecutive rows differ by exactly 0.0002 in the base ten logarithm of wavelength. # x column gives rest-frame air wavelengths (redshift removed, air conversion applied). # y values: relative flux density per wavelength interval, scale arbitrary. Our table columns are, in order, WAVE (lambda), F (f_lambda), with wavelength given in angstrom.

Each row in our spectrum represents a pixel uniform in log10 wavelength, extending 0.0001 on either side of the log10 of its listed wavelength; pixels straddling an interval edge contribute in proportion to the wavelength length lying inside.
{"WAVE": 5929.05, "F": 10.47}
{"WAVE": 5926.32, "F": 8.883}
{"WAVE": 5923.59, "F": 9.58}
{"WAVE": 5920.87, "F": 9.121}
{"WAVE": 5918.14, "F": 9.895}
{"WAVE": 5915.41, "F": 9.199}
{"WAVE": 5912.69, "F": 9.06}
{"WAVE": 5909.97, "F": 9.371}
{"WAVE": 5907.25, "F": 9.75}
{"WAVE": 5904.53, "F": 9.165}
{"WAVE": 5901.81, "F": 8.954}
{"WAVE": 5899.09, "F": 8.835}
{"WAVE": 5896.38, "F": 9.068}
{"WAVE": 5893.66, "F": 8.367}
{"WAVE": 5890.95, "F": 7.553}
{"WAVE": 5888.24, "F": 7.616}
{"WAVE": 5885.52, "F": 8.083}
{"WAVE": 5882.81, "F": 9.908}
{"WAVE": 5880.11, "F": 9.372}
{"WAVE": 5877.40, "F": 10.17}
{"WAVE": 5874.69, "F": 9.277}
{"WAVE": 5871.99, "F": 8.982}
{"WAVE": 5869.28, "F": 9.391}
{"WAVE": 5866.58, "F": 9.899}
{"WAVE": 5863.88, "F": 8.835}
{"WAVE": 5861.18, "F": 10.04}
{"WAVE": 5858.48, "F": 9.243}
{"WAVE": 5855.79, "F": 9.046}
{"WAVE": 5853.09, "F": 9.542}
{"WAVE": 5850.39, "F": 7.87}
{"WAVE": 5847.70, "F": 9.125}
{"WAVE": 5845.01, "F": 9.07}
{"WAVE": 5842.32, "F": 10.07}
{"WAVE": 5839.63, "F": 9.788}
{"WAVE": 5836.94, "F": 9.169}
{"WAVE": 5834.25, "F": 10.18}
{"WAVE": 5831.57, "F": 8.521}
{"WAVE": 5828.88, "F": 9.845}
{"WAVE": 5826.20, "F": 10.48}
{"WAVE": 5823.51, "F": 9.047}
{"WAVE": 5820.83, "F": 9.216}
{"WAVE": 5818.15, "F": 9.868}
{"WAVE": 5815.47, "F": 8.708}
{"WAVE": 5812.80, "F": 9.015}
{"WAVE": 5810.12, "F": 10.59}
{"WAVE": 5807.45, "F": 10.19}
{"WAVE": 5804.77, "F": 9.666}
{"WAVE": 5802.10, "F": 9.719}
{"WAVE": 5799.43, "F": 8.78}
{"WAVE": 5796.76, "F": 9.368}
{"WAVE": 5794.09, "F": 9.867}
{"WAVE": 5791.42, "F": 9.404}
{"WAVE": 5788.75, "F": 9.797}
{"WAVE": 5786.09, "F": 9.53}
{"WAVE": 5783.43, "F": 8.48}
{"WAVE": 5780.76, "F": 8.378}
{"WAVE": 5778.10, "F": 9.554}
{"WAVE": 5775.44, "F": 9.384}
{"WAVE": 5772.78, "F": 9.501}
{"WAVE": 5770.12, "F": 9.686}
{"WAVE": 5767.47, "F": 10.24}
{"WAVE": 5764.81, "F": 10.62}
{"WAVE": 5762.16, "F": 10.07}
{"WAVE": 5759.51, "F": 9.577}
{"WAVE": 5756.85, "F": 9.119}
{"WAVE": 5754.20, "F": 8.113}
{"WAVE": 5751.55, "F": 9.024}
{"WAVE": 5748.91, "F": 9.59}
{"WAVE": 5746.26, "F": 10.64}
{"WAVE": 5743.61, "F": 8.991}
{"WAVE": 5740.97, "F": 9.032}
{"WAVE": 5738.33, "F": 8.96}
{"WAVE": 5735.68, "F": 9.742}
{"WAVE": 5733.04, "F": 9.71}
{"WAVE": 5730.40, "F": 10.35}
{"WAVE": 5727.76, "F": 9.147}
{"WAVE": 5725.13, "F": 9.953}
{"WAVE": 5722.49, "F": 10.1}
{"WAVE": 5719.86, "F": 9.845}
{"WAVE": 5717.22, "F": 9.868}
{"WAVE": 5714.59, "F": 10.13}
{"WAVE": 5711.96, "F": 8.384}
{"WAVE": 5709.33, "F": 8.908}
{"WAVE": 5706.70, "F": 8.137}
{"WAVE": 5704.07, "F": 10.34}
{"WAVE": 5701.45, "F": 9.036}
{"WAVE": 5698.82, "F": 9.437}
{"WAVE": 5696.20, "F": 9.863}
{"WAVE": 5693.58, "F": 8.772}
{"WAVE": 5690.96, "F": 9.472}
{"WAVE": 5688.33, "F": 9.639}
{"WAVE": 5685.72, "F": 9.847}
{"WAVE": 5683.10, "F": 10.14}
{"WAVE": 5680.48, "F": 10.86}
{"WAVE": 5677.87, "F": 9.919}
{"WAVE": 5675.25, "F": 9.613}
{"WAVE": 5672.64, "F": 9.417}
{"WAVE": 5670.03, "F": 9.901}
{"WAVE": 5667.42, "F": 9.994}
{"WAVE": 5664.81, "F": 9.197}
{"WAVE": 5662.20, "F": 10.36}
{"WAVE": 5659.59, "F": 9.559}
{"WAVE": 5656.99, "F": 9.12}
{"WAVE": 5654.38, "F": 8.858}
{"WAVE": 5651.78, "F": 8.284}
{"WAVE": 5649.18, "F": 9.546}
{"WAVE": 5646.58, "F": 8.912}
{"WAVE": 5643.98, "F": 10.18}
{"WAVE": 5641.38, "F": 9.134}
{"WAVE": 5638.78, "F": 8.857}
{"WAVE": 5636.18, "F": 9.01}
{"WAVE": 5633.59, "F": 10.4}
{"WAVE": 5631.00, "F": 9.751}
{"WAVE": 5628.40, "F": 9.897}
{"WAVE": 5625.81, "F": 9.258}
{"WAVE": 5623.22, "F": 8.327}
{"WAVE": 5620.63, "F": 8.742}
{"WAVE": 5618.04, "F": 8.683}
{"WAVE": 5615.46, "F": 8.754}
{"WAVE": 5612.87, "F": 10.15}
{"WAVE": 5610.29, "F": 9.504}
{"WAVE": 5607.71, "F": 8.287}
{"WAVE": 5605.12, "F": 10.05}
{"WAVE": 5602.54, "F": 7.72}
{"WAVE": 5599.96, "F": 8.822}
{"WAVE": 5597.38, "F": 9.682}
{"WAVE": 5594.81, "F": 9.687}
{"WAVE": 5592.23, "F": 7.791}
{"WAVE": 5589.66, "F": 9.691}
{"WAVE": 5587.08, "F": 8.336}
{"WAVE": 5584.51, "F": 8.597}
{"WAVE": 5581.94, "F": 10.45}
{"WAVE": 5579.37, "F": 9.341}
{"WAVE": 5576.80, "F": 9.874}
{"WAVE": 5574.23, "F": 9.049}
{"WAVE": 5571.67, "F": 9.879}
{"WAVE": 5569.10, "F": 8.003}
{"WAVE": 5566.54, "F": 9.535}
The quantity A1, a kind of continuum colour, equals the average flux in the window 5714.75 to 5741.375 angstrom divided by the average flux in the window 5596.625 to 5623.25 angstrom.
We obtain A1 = 1.1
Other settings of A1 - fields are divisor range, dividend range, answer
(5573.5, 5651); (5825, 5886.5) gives 1.02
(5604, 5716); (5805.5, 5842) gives 1.02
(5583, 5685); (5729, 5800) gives 1.02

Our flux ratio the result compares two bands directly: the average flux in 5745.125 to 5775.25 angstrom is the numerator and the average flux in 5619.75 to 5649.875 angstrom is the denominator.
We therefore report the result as 1.03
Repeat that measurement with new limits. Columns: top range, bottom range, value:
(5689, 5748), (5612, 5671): 1.02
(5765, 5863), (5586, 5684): 1.01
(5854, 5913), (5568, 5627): 1.00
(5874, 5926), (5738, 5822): 0.96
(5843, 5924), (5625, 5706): 0.95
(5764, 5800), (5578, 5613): 1.04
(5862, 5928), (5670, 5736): 0.95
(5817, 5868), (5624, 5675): 1.00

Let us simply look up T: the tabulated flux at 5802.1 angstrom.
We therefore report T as 9.719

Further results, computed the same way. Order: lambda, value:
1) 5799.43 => 8.78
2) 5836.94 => 9.169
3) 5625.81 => 9.258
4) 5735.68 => 9.742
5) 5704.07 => 10.34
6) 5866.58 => 9.899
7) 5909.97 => 9.371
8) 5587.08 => 8.336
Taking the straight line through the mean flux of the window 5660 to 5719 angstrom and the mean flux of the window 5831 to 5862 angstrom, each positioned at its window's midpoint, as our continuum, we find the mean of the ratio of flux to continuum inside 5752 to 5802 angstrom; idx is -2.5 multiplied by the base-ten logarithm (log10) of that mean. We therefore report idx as 0.00 mag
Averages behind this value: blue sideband 9.6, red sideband 9.31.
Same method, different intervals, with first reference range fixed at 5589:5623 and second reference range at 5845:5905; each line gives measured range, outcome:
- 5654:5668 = -0.06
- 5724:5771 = -0.07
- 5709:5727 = -0.07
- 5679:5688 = -0.14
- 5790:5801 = -0.04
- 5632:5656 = -0.03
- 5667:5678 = -0.08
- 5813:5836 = -0.05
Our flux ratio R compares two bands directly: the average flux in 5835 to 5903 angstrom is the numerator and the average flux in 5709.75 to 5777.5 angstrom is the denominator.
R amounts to 0.95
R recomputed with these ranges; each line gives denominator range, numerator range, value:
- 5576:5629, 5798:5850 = 1.04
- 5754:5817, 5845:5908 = 0.95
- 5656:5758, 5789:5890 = 0.98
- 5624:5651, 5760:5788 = 1.01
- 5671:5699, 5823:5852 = 0.96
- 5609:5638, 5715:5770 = 1.04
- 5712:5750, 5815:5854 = 0.97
